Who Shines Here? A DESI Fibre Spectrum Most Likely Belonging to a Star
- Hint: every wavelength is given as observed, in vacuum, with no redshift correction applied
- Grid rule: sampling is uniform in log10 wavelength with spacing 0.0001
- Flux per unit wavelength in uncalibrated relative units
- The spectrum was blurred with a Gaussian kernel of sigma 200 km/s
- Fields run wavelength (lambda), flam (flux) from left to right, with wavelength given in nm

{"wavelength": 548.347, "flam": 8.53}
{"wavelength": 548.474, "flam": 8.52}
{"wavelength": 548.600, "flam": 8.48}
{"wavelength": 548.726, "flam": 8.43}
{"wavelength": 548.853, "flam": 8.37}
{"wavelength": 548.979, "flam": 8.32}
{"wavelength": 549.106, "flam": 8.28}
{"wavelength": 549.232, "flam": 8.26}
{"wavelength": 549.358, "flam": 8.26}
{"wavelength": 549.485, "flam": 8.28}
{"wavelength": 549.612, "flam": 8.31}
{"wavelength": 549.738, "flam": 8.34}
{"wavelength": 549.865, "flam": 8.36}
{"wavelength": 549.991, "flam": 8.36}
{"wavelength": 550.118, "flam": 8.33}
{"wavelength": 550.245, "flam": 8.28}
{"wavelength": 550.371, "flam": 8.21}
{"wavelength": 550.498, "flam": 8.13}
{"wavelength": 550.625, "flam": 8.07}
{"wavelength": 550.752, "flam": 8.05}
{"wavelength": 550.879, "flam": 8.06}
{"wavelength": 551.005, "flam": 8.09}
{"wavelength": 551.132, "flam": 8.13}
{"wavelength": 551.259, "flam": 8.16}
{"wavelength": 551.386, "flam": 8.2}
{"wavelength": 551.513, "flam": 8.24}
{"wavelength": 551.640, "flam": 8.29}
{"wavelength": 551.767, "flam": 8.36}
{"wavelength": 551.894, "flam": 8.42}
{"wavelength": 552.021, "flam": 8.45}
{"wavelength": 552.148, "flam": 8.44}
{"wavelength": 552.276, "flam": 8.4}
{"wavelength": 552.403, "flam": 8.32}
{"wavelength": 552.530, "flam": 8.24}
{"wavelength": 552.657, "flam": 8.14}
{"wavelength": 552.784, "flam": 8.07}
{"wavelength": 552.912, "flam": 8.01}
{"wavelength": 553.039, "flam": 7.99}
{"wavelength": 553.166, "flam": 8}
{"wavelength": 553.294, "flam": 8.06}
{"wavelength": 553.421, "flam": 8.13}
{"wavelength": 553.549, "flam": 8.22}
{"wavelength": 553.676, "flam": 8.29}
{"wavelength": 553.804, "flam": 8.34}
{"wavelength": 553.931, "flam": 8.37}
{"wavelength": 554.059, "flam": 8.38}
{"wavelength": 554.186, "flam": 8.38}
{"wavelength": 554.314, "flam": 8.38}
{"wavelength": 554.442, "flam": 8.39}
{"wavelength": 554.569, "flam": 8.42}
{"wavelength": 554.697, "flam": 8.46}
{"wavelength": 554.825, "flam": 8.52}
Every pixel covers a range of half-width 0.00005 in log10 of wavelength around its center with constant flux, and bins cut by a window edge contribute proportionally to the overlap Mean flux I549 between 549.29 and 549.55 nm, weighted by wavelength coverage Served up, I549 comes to 8.25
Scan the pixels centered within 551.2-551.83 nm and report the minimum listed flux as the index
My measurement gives 8.16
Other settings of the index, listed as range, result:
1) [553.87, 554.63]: 8.37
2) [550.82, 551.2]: 8.06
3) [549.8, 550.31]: 8.28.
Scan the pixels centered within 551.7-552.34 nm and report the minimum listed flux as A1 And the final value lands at 8.36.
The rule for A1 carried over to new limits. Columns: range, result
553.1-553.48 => 8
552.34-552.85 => 8.07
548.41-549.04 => 8.32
